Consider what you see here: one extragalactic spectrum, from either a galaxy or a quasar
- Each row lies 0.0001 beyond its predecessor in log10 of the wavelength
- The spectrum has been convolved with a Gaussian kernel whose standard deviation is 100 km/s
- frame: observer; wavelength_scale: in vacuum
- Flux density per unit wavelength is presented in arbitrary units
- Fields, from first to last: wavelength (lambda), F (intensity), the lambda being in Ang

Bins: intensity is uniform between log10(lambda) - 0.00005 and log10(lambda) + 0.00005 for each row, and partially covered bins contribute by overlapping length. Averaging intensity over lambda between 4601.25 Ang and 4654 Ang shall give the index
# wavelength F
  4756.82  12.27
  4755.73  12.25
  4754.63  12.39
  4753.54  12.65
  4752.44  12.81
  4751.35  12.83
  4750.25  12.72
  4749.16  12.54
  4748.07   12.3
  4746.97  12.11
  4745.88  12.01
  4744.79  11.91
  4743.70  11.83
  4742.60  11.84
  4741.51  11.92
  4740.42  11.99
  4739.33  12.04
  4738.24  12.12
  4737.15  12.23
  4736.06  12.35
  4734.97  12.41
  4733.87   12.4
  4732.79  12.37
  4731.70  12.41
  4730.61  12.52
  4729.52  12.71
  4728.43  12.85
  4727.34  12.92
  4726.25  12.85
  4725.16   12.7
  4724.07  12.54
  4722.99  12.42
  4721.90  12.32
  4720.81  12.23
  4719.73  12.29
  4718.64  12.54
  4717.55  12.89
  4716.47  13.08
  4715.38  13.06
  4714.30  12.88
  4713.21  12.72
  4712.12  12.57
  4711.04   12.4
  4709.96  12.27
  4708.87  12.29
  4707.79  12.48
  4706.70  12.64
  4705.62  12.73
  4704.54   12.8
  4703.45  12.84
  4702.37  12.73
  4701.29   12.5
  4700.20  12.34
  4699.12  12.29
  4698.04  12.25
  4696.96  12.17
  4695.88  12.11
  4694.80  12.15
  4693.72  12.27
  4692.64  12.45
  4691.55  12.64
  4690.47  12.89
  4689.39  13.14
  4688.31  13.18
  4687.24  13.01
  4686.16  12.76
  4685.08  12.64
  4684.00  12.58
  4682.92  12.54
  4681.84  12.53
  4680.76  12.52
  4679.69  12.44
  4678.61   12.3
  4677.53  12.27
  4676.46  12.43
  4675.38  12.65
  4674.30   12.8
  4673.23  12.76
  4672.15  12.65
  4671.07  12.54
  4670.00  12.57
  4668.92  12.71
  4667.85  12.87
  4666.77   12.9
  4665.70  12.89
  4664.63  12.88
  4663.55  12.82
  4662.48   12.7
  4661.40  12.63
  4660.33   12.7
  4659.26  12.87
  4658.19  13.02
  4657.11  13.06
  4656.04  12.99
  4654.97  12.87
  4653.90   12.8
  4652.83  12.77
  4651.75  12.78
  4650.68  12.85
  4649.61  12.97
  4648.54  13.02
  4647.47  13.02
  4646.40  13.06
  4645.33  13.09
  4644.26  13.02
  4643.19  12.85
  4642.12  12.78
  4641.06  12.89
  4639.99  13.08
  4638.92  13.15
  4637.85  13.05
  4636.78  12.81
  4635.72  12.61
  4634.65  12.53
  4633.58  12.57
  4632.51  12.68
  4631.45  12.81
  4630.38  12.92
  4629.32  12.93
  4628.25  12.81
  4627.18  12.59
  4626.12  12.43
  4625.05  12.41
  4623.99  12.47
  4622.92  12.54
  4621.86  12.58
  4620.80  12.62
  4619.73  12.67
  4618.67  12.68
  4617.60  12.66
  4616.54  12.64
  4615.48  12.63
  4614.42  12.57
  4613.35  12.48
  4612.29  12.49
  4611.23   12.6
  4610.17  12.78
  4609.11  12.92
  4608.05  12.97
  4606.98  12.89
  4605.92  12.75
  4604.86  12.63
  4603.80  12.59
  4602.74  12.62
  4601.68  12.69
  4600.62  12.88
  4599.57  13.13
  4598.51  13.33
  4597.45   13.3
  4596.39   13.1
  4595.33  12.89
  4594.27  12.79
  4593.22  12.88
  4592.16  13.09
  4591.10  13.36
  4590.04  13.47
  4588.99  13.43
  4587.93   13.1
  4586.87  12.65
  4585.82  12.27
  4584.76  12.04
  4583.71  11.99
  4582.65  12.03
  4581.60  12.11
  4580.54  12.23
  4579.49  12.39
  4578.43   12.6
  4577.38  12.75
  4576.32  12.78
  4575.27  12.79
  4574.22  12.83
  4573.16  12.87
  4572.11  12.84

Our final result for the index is 12.8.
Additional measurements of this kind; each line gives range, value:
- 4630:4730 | 12.7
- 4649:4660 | 12.9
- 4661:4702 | 12.6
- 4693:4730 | 12.6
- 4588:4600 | 13.2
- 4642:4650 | 13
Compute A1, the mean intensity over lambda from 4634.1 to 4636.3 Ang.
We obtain 12.6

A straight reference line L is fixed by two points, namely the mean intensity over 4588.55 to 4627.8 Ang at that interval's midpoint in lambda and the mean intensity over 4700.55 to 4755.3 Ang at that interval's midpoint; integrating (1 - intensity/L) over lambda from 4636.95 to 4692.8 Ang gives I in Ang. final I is -0.67 Ang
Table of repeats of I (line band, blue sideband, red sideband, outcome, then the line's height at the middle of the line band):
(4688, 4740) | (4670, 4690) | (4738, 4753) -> -0.5 Ang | 12.4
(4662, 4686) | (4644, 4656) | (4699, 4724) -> 0.3 Ang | 12.8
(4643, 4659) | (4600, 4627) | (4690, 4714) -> -0.5 Ang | 12.6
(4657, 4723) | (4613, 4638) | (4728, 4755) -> -0.8 Ang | 12.5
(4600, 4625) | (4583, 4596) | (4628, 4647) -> 0.4 Ang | 12.8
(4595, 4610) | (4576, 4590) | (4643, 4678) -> -0.4 Ang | 12.6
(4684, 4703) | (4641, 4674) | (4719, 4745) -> 0.1 Ang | 12.6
